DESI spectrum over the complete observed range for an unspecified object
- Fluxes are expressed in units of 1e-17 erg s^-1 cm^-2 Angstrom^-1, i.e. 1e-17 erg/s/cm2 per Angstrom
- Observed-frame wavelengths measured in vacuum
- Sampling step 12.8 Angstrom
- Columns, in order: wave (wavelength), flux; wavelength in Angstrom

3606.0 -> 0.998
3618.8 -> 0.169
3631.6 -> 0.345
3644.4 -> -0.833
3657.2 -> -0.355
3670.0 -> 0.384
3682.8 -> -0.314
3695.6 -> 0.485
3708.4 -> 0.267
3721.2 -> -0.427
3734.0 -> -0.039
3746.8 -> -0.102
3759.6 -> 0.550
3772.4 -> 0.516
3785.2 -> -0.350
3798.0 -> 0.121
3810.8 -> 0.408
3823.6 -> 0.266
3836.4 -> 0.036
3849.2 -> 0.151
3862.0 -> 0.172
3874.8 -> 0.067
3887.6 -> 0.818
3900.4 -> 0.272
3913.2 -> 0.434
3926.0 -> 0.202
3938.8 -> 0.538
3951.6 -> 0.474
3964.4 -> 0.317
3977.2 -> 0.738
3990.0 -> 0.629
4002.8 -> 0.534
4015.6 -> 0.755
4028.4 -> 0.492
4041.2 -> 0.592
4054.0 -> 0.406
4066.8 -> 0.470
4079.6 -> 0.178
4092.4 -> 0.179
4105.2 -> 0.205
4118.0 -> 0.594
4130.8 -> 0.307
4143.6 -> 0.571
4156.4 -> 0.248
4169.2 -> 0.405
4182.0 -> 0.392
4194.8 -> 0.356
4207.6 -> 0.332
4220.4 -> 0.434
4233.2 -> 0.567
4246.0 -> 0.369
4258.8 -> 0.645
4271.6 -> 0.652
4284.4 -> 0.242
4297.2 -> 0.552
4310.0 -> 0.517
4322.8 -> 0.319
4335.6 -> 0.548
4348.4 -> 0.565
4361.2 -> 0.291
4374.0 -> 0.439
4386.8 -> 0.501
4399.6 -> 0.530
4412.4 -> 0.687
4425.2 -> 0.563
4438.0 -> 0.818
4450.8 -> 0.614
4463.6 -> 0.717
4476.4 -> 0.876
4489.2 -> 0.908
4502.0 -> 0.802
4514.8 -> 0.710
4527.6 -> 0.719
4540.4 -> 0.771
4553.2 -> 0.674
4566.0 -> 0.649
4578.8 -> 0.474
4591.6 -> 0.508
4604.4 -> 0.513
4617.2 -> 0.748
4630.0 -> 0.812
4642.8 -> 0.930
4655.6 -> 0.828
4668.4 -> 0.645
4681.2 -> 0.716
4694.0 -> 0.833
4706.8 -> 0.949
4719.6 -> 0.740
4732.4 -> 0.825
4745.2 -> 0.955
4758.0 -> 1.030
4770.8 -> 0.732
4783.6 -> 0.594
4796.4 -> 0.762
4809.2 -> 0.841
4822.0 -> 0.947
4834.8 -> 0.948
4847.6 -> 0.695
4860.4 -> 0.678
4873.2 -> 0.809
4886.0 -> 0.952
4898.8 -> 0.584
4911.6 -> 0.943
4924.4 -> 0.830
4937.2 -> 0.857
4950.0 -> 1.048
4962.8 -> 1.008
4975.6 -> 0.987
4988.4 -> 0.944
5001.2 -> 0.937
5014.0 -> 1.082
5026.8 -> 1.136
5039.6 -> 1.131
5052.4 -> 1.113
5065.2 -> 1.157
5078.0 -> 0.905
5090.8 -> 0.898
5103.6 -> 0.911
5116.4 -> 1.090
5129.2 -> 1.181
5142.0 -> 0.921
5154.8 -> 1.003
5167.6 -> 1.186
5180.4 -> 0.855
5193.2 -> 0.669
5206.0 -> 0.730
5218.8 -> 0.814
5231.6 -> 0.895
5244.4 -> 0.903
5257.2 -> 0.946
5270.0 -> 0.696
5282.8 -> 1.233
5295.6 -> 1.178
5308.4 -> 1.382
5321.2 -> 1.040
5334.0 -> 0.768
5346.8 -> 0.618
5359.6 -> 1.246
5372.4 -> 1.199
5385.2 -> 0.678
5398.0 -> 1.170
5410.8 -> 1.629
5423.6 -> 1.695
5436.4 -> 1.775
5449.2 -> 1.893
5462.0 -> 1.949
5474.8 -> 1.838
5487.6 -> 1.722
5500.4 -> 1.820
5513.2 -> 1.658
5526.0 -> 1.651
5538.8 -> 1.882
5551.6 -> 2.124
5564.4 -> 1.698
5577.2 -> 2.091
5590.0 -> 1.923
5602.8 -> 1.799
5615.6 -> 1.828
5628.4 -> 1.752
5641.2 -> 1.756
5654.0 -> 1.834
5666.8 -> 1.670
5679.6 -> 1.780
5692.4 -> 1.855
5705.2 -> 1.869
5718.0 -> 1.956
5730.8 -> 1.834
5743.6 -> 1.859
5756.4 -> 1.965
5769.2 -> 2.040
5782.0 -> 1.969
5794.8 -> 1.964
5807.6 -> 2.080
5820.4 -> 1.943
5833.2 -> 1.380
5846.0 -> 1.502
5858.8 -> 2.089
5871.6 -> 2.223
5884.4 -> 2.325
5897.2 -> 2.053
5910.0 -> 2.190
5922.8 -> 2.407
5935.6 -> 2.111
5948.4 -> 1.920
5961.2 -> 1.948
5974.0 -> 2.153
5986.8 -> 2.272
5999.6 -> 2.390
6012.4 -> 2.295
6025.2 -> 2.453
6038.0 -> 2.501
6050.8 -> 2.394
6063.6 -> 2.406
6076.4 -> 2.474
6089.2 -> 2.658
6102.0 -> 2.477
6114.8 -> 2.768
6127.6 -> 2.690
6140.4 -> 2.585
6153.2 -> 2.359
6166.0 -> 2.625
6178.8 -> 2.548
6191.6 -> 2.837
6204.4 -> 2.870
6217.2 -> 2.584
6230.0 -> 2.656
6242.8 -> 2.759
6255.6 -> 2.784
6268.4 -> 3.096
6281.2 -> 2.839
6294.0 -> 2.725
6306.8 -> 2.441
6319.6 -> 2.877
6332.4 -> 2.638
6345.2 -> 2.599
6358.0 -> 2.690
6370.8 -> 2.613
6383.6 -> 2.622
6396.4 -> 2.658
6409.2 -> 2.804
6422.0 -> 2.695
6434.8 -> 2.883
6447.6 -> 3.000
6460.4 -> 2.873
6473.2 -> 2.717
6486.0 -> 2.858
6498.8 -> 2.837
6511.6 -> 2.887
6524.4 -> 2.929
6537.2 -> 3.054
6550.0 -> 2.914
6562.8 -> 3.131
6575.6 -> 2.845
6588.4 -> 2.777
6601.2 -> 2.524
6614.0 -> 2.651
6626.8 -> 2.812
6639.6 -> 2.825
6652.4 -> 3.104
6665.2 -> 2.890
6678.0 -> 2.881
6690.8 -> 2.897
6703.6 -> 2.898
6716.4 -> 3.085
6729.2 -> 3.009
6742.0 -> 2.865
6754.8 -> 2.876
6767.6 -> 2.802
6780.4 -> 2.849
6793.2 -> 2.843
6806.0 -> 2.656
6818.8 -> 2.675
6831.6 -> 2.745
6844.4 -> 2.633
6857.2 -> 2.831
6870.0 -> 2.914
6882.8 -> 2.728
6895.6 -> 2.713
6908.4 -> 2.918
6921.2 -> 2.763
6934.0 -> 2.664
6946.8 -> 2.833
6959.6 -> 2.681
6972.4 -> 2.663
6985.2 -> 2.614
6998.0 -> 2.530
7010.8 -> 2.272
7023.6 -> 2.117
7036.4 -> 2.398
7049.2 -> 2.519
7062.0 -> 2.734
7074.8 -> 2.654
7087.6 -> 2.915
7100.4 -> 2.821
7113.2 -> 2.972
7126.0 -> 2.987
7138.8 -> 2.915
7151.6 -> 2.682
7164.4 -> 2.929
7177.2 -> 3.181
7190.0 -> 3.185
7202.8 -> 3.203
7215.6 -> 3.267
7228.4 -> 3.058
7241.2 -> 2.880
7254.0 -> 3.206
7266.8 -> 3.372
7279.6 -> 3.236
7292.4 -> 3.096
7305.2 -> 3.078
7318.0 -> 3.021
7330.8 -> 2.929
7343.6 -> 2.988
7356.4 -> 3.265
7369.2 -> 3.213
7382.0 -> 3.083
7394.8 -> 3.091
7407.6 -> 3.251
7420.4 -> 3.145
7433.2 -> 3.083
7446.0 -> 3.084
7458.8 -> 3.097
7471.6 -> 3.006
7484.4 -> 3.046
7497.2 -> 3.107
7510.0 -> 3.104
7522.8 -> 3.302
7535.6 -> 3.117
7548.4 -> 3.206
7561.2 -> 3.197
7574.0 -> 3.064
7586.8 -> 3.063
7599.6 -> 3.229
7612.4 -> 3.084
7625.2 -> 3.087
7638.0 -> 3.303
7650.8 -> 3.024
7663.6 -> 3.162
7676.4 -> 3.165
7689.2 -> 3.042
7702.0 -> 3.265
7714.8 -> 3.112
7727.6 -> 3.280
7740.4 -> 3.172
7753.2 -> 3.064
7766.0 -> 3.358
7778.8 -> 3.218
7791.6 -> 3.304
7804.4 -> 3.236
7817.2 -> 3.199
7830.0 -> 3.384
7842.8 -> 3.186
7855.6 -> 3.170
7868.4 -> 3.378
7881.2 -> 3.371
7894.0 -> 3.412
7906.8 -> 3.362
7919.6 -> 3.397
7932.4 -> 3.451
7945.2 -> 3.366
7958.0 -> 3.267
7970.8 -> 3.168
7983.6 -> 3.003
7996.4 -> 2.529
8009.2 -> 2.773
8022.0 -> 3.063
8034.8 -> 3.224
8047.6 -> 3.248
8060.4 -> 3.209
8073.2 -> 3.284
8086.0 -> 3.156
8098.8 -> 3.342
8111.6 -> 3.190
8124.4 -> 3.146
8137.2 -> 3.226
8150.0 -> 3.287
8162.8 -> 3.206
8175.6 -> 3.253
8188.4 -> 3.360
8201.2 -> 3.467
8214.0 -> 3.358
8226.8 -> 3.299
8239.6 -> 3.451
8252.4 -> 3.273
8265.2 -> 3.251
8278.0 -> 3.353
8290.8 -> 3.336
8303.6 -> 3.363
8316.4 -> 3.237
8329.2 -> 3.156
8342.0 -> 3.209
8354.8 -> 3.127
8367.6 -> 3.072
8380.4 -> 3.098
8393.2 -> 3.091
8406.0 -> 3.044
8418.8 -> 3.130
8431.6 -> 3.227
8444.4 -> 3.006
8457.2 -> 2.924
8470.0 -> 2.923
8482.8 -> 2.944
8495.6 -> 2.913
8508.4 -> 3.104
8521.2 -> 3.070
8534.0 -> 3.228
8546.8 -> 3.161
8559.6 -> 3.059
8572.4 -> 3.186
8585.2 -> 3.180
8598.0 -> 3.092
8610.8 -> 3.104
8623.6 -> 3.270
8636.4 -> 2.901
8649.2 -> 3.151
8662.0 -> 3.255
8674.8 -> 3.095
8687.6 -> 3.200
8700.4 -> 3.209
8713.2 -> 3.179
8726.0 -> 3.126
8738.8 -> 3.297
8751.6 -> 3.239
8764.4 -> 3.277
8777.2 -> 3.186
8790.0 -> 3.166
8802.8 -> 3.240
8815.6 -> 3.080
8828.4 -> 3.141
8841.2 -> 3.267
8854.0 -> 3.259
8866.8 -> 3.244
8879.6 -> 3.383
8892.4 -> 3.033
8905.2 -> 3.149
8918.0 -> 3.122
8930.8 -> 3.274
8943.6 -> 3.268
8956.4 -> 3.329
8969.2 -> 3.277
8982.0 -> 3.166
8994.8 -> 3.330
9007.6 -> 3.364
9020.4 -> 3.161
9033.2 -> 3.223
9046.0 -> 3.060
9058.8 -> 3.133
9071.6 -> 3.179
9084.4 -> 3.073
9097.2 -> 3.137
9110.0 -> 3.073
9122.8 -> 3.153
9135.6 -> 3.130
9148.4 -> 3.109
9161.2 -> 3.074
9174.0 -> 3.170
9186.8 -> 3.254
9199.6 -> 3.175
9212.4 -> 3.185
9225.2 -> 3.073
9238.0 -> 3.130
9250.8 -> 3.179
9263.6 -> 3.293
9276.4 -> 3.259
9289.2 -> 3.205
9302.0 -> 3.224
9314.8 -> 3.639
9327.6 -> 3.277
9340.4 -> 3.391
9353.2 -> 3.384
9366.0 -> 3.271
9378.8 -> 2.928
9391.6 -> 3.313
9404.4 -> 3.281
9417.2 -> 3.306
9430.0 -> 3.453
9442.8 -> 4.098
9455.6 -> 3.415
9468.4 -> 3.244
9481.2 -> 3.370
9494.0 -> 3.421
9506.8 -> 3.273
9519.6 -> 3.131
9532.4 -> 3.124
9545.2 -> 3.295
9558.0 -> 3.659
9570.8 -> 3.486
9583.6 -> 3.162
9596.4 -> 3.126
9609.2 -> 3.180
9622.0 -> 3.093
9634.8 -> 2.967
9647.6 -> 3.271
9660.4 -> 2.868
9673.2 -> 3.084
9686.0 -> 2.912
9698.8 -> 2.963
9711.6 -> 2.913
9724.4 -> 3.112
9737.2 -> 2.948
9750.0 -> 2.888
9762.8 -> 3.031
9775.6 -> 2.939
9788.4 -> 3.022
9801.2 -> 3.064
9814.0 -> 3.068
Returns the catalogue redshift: 0.36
